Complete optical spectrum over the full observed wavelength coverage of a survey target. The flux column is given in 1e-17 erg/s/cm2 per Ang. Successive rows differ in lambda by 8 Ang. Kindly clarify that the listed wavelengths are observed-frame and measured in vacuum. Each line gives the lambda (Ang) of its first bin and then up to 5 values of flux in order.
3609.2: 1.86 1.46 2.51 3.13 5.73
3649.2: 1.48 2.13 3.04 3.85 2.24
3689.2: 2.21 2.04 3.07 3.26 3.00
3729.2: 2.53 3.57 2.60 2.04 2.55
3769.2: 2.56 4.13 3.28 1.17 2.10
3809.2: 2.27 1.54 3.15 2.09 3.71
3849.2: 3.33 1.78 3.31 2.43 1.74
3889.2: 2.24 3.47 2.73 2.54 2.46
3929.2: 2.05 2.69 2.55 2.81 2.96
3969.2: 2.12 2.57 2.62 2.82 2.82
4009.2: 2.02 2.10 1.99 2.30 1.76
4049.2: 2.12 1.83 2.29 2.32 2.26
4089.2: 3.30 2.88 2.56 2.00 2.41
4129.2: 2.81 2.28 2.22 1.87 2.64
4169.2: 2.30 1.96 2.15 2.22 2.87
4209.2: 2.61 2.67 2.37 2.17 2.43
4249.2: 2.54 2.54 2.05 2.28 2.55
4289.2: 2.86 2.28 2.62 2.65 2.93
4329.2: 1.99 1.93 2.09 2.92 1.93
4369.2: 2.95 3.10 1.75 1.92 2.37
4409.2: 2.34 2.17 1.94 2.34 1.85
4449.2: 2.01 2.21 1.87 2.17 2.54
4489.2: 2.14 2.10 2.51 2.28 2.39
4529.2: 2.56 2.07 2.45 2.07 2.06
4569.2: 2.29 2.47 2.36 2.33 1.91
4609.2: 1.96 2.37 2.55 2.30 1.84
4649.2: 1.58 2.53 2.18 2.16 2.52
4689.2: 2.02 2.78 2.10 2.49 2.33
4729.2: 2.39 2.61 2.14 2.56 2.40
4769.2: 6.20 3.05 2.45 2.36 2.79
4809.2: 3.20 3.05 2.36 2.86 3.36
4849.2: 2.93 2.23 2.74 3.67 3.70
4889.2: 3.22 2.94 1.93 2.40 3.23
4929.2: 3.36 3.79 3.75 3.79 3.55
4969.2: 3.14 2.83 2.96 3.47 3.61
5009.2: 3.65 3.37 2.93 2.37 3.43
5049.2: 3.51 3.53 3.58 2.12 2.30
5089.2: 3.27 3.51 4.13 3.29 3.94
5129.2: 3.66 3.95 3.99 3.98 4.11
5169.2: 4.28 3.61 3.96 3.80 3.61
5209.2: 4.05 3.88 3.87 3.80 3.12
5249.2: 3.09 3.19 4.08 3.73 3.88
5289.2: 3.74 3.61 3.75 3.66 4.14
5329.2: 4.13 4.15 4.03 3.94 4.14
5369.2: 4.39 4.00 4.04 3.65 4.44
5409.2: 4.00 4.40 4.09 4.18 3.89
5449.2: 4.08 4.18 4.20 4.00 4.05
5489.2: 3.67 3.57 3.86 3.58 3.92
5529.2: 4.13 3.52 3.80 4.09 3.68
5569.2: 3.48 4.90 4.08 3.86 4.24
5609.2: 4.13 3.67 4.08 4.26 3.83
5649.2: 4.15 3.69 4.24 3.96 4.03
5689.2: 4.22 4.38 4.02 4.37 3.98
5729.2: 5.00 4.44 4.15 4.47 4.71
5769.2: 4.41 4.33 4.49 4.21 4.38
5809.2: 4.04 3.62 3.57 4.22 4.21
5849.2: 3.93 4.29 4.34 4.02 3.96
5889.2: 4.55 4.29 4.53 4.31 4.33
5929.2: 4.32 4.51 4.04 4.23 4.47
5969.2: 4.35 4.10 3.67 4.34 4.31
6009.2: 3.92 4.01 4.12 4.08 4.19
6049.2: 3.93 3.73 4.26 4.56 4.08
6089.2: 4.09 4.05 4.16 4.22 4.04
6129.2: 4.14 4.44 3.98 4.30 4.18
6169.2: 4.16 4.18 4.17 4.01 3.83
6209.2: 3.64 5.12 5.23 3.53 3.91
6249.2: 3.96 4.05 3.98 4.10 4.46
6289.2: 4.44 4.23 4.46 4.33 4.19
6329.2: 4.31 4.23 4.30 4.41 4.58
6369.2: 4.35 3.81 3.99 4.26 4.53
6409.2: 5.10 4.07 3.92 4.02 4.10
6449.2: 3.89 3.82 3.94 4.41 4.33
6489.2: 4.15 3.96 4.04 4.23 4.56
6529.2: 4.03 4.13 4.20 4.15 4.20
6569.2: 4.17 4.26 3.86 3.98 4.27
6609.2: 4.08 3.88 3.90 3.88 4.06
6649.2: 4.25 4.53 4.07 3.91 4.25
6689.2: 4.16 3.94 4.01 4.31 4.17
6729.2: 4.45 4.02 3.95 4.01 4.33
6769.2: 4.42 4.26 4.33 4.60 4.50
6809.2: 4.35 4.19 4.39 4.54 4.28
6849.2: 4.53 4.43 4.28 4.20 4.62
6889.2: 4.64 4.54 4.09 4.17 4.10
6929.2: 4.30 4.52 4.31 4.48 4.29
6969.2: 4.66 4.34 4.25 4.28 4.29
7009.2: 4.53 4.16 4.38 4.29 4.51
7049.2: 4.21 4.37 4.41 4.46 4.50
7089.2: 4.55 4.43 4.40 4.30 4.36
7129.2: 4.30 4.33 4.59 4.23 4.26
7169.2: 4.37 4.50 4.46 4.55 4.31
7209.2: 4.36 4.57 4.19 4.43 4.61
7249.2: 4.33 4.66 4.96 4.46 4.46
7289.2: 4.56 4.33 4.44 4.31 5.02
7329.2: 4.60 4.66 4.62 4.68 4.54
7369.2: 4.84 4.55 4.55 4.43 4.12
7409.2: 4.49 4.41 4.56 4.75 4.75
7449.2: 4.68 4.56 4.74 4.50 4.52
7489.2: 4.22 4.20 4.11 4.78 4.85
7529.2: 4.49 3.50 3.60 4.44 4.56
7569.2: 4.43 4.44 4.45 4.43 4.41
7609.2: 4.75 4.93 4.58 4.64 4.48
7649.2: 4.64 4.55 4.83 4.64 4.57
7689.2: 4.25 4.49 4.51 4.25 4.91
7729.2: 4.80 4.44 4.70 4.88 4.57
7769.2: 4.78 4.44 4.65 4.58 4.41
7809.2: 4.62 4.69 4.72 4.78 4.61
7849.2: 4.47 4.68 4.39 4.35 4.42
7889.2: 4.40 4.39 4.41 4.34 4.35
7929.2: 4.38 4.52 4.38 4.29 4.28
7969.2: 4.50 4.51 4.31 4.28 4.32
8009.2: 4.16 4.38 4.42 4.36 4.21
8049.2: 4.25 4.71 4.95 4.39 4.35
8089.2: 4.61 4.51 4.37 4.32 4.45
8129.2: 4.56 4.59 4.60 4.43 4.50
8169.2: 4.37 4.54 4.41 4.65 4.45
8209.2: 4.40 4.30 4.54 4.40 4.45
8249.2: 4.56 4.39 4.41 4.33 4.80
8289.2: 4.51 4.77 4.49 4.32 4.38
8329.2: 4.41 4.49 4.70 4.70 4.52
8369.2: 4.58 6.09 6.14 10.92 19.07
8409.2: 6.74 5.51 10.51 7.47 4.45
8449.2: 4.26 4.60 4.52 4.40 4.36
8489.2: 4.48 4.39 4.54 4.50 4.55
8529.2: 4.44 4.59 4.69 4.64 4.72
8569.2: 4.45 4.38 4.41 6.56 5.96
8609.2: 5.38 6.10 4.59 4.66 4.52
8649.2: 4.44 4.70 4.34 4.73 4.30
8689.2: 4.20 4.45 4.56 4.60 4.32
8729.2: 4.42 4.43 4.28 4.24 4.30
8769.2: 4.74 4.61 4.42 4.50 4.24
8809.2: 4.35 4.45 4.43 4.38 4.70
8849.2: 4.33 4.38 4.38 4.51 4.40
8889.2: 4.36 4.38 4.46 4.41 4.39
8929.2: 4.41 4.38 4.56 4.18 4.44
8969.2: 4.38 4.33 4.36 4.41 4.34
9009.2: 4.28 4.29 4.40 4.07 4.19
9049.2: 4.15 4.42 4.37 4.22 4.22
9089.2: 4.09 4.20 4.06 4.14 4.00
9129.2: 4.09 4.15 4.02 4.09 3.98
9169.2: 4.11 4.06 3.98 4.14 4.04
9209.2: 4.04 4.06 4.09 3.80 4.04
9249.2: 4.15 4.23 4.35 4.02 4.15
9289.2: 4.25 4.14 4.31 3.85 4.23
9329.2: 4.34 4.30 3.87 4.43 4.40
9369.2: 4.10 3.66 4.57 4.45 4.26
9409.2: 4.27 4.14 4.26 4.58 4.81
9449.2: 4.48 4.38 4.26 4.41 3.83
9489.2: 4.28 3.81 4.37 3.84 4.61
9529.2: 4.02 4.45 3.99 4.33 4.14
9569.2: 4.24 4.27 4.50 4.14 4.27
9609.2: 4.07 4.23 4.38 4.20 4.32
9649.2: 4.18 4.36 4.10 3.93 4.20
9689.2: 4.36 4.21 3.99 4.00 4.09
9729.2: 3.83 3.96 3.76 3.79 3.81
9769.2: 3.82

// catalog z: 0.280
